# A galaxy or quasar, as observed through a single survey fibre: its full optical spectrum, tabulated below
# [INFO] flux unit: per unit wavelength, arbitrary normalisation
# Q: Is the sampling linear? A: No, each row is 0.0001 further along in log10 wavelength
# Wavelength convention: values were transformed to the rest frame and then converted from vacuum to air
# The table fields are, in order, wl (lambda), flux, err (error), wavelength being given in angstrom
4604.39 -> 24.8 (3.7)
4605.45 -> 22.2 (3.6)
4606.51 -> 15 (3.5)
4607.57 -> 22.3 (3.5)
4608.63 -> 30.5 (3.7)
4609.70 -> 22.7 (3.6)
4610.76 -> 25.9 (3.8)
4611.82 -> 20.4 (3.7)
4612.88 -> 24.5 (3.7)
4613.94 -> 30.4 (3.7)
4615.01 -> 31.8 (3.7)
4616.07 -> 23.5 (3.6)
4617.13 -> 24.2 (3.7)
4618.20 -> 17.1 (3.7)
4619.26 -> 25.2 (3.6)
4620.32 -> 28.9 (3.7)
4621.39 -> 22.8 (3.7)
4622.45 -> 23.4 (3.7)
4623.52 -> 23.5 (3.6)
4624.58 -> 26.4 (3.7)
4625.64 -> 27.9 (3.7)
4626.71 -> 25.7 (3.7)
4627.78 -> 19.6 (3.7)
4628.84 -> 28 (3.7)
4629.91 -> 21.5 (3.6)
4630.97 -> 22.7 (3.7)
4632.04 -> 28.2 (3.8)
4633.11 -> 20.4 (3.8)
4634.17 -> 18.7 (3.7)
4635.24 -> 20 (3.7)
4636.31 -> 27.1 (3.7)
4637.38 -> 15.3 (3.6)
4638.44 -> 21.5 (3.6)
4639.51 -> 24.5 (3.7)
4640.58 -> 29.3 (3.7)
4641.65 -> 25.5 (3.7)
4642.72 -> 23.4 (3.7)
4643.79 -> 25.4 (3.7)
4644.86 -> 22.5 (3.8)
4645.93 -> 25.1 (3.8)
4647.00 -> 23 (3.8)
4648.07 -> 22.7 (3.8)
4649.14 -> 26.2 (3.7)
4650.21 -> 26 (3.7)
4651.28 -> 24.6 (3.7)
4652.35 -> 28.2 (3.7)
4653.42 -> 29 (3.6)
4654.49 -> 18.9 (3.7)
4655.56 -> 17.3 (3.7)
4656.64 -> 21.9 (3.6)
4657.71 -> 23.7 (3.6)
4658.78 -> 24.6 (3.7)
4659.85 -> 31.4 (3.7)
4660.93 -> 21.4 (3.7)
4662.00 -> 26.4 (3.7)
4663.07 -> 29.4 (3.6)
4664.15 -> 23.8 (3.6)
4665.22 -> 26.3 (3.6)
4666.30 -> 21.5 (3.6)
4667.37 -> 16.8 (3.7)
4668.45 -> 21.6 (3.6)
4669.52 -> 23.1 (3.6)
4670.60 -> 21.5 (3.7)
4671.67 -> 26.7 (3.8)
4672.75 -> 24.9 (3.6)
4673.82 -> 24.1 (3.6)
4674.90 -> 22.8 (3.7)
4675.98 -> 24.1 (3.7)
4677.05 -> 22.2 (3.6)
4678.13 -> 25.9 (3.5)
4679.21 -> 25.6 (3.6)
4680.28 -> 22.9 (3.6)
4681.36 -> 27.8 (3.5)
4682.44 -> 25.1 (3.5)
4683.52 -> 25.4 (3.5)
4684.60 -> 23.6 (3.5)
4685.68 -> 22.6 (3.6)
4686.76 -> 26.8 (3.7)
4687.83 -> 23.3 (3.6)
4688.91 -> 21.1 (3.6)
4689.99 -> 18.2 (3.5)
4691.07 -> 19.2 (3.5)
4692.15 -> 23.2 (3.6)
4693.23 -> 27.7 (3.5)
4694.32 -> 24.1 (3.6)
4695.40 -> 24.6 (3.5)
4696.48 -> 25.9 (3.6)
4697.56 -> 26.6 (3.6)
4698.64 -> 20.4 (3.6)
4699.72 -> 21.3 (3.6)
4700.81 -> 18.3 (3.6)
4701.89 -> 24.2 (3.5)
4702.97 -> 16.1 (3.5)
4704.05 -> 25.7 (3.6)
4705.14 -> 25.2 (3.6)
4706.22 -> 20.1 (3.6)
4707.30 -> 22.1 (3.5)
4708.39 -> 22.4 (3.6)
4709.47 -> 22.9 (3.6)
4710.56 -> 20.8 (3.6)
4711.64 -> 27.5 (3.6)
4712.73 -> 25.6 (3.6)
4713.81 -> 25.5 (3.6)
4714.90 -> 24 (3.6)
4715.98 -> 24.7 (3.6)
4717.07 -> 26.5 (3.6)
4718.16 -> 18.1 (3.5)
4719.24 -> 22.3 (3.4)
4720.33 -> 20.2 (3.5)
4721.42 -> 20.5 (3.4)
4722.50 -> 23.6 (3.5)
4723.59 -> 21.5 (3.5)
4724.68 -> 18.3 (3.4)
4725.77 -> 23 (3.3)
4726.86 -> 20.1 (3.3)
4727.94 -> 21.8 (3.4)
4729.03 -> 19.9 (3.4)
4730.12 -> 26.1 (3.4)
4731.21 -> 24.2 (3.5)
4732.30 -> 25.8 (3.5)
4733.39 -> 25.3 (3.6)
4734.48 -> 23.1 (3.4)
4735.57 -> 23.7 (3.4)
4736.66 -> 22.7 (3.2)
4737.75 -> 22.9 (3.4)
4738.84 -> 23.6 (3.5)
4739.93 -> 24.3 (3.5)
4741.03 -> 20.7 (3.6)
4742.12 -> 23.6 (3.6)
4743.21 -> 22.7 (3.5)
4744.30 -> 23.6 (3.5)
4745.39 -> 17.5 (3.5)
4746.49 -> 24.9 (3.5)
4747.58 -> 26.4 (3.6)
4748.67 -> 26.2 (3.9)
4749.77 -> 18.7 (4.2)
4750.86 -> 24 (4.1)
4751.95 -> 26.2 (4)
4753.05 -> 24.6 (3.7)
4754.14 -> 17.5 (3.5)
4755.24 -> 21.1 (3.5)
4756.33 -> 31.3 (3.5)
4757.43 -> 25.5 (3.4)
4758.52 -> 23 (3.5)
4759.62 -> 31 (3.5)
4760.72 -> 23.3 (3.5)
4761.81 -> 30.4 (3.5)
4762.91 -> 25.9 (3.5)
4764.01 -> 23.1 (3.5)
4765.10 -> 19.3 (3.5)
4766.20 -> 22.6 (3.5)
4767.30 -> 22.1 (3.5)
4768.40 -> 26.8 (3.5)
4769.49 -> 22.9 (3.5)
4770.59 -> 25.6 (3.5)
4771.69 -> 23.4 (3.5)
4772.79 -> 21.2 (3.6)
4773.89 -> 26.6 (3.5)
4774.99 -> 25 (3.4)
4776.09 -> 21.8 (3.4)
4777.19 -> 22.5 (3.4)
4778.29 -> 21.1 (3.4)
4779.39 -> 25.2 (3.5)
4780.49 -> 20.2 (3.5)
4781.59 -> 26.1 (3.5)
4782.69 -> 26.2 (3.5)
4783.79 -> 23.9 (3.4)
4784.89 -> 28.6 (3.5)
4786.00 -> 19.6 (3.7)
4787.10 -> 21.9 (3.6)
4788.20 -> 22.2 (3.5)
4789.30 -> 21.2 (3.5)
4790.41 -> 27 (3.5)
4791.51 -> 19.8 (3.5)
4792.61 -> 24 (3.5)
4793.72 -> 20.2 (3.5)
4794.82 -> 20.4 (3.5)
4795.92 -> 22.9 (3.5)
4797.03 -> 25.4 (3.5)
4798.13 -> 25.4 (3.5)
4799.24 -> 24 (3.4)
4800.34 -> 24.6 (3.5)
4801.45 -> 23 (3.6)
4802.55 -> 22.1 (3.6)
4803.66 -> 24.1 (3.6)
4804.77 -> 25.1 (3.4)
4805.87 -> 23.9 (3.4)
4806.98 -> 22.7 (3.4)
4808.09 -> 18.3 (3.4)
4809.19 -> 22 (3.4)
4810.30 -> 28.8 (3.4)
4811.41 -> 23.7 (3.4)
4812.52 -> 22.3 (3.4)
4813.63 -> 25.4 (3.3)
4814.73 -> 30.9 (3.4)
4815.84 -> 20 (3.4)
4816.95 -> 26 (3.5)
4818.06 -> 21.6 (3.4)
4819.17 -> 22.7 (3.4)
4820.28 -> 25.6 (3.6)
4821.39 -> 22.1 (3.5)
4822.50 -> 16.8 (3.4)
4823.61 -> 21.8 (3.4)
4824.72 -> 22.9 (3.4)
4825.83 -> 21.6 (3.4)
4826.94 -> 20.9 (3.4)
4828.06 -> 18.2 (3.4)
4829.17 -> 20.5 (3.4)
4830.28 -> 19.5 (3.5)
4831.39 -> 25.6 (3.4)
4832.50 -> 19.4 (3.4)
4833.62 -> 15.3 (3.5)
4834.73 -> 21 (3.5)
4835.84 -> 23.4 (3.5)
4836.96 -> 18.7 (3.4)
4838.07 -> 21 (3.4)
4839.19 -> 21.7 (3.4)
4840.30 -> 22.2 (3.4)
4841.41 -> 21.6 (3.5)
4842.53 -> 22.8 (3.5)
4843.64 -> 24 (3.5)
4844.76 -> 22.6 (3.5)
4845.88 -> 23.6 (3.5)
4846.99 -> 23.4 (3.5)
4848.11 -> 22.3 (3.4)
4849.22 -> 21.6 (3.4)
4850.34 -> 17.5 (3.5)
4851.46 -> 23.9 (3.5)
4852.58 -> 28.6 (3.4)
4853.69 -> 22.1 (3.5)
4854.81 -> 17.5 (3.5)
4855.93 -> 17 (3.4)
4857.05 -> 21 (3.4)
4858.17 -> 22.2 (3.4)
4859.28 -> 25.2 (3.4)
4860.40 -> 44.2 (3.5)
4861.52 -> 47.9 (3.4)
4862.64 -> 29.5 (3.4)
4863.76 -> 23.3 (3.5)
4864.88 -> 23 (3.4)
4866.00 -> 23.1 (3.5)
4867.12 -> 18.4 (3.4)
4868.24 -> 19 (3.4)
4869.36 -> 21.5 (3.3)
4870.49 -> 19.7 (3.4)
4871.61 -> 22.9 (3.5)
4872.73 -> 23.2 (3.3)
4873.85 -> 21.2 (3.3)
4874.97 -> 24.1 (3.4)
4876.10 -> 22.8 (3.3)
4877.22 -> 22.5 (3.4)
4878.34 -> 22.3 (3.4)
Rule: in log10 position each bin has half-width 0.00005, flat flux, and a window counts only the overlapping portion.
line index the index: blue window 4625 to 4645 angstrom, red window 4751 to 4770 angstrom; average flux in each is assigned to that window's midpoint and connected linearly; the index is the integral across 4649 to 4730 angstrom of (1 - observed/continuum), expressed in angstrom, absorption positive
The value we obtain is 2.1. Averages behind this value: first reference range 23.6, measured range 23.3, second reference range 24.5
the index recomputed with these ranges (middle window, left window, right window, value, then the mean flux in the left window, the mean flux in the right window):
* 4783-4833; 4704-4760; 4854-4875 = 2.2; 23.3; 24.4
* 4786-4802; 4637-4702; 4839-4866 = 0.9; 23.8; 24.5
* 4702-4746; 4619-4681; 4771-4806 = 1.8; 24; 23.4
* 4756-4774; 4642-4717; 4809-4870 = -1.1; 23.7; 23.1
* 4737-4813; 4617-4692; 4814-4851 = -3.9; 23.8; 21.8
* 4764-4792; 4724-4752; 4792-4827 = -0.3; 23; 23.2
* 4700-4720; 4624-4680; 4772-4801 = 0.7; 23.9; 23.3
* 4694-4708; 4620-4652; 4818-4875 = 0.6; 24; 22.7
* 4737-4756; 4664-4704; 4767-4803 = 0.3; 23.3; 23.4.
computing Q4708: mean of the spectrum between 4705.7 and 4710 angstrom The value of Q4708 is 21.9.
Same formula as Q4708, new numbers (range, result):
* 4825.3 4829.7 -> 20.3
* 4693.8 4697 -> 24.9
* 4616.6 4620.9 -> 23.8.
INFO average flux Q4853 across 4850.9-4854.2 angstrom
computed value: 24.9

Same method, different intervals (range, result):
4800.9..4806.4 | 23.7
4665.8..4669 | 20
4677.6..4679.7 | 25.7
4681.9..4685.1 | 24.7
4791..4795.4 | 21.2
